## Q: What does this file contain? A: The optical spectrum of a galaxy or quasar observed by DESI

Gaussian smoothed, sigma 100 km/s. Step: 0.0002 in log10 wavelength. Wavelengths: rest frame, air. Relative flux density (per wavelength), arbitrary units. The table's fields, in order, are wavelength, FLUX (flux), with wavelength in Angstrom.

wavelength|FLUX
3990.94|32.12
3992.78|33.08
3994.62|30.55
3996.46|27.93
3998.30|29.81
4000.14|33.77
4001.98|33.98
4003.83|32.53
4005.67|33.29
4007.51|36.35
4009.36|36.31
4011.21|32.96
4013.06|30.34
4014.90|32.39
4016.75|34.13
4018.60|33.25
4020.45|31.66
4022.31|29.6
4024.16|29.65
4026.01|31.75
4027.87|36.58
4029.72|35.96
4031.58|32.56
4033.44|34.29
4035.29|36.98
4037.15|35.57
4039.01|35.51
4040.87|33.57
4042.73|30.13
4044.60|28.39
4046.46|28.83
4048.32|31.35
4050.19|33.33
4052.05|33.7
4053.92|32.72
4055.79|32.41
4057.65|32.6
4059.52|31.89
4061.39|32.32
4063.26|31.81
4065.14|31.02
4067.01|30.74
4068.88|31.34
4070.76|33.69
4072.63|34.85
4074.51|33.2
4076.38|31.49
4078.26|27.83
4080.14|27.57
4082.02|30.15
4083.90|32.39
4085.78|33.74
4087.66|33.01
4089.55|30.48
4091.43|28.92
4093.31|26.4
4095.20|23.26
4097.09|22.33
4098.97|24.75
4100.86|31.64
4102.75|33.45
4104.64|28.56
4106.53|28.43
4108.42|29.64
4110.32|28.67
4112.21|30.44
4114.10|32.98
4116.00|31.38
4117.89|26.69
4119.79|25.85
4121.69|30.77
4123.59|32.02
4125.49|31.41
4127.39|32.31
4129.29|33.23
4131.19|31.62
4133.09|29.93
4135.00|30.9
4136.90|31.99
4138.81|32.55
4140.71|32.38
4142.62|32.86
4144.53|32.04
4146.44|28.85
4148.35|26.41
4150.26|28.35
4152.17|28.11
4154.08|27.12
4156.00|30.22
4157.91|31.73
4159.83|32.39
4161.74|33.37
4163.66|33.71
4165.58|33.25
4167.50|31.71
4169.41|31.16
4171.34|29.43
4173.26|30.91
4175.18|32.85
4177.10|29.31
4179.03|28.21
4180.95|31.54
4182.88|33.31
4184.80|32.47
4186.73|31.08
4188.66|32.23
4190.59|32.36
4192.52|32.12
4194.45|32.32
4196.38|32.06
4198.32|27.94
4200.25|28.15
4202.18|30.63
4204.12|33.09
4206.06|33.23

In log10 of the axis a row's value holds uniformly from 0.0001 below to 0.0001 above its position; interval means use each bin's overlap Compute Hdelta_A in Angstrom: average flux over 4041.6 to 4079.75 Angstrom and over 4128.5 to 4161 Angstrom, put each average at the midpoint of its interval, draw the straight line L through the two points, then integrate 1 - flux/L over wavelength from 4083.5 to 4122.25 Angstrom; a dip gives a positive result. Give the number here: 2.4 Angstrom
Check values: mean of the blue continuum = 31.6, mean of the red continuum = 30.6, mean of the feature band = 29.2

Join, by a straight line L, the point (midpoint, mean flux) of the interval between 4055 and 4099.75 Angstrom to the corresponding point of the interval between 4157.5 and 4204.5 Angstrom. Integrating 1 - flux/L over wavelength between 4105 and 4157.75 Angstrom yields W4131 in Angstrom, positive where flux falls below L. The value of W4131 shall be 1.1 Angstrom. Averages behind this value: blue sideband 30.4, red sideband 31.5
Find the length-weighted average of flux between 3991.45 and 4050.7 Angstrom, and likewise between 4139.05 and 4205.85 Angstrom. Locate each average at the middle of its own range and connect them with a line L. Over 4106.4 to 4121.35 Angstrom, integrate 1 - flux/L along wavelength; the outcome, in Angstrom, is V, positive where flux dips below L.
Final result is 1.09 Angstrom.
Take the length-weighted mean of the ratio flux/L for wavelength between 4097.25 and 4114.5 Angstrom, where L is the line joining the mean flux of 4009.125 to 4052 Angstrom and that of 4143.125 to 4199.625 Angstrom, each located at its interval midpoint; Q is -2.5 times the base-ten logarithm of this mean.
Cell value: 0.08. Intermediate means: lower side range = 32.8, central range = 29.4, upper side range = 30.9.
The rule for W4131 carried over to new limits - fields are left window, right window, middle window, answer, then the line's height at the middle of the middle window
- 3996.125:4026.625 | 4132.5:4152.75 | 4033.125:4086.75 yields -0.78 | 31.7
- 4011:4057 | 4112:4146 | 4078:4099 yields 2.15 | 31.8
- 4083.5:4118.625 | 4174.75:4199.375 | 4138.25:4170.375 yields -0.40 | 30.6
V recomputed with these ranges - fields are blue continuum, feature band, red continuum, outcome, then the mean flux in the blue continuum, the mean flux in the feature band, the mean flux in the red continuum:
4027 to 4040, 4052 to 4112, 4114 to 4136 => 4.5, 35.4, 30.4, 30.7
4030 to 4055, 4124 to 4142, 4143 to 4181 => -0.4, 32.9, 31.8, 30.5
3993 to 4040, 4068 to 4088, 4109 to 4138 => 0.0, 33.1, 31.7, 30.7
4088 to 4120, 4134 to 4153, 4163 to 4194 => -0.2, 28.6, 30.5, 31.6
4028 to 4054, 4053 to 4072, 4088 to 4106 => -0.6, 33.2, 32.1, 27.9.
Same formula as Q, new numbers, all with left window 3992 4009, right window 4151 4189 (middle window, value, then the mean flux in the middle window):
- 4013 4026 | 0.02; 31.7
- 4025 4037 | -0.08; 34.7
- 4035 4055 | -0.01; 32.6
